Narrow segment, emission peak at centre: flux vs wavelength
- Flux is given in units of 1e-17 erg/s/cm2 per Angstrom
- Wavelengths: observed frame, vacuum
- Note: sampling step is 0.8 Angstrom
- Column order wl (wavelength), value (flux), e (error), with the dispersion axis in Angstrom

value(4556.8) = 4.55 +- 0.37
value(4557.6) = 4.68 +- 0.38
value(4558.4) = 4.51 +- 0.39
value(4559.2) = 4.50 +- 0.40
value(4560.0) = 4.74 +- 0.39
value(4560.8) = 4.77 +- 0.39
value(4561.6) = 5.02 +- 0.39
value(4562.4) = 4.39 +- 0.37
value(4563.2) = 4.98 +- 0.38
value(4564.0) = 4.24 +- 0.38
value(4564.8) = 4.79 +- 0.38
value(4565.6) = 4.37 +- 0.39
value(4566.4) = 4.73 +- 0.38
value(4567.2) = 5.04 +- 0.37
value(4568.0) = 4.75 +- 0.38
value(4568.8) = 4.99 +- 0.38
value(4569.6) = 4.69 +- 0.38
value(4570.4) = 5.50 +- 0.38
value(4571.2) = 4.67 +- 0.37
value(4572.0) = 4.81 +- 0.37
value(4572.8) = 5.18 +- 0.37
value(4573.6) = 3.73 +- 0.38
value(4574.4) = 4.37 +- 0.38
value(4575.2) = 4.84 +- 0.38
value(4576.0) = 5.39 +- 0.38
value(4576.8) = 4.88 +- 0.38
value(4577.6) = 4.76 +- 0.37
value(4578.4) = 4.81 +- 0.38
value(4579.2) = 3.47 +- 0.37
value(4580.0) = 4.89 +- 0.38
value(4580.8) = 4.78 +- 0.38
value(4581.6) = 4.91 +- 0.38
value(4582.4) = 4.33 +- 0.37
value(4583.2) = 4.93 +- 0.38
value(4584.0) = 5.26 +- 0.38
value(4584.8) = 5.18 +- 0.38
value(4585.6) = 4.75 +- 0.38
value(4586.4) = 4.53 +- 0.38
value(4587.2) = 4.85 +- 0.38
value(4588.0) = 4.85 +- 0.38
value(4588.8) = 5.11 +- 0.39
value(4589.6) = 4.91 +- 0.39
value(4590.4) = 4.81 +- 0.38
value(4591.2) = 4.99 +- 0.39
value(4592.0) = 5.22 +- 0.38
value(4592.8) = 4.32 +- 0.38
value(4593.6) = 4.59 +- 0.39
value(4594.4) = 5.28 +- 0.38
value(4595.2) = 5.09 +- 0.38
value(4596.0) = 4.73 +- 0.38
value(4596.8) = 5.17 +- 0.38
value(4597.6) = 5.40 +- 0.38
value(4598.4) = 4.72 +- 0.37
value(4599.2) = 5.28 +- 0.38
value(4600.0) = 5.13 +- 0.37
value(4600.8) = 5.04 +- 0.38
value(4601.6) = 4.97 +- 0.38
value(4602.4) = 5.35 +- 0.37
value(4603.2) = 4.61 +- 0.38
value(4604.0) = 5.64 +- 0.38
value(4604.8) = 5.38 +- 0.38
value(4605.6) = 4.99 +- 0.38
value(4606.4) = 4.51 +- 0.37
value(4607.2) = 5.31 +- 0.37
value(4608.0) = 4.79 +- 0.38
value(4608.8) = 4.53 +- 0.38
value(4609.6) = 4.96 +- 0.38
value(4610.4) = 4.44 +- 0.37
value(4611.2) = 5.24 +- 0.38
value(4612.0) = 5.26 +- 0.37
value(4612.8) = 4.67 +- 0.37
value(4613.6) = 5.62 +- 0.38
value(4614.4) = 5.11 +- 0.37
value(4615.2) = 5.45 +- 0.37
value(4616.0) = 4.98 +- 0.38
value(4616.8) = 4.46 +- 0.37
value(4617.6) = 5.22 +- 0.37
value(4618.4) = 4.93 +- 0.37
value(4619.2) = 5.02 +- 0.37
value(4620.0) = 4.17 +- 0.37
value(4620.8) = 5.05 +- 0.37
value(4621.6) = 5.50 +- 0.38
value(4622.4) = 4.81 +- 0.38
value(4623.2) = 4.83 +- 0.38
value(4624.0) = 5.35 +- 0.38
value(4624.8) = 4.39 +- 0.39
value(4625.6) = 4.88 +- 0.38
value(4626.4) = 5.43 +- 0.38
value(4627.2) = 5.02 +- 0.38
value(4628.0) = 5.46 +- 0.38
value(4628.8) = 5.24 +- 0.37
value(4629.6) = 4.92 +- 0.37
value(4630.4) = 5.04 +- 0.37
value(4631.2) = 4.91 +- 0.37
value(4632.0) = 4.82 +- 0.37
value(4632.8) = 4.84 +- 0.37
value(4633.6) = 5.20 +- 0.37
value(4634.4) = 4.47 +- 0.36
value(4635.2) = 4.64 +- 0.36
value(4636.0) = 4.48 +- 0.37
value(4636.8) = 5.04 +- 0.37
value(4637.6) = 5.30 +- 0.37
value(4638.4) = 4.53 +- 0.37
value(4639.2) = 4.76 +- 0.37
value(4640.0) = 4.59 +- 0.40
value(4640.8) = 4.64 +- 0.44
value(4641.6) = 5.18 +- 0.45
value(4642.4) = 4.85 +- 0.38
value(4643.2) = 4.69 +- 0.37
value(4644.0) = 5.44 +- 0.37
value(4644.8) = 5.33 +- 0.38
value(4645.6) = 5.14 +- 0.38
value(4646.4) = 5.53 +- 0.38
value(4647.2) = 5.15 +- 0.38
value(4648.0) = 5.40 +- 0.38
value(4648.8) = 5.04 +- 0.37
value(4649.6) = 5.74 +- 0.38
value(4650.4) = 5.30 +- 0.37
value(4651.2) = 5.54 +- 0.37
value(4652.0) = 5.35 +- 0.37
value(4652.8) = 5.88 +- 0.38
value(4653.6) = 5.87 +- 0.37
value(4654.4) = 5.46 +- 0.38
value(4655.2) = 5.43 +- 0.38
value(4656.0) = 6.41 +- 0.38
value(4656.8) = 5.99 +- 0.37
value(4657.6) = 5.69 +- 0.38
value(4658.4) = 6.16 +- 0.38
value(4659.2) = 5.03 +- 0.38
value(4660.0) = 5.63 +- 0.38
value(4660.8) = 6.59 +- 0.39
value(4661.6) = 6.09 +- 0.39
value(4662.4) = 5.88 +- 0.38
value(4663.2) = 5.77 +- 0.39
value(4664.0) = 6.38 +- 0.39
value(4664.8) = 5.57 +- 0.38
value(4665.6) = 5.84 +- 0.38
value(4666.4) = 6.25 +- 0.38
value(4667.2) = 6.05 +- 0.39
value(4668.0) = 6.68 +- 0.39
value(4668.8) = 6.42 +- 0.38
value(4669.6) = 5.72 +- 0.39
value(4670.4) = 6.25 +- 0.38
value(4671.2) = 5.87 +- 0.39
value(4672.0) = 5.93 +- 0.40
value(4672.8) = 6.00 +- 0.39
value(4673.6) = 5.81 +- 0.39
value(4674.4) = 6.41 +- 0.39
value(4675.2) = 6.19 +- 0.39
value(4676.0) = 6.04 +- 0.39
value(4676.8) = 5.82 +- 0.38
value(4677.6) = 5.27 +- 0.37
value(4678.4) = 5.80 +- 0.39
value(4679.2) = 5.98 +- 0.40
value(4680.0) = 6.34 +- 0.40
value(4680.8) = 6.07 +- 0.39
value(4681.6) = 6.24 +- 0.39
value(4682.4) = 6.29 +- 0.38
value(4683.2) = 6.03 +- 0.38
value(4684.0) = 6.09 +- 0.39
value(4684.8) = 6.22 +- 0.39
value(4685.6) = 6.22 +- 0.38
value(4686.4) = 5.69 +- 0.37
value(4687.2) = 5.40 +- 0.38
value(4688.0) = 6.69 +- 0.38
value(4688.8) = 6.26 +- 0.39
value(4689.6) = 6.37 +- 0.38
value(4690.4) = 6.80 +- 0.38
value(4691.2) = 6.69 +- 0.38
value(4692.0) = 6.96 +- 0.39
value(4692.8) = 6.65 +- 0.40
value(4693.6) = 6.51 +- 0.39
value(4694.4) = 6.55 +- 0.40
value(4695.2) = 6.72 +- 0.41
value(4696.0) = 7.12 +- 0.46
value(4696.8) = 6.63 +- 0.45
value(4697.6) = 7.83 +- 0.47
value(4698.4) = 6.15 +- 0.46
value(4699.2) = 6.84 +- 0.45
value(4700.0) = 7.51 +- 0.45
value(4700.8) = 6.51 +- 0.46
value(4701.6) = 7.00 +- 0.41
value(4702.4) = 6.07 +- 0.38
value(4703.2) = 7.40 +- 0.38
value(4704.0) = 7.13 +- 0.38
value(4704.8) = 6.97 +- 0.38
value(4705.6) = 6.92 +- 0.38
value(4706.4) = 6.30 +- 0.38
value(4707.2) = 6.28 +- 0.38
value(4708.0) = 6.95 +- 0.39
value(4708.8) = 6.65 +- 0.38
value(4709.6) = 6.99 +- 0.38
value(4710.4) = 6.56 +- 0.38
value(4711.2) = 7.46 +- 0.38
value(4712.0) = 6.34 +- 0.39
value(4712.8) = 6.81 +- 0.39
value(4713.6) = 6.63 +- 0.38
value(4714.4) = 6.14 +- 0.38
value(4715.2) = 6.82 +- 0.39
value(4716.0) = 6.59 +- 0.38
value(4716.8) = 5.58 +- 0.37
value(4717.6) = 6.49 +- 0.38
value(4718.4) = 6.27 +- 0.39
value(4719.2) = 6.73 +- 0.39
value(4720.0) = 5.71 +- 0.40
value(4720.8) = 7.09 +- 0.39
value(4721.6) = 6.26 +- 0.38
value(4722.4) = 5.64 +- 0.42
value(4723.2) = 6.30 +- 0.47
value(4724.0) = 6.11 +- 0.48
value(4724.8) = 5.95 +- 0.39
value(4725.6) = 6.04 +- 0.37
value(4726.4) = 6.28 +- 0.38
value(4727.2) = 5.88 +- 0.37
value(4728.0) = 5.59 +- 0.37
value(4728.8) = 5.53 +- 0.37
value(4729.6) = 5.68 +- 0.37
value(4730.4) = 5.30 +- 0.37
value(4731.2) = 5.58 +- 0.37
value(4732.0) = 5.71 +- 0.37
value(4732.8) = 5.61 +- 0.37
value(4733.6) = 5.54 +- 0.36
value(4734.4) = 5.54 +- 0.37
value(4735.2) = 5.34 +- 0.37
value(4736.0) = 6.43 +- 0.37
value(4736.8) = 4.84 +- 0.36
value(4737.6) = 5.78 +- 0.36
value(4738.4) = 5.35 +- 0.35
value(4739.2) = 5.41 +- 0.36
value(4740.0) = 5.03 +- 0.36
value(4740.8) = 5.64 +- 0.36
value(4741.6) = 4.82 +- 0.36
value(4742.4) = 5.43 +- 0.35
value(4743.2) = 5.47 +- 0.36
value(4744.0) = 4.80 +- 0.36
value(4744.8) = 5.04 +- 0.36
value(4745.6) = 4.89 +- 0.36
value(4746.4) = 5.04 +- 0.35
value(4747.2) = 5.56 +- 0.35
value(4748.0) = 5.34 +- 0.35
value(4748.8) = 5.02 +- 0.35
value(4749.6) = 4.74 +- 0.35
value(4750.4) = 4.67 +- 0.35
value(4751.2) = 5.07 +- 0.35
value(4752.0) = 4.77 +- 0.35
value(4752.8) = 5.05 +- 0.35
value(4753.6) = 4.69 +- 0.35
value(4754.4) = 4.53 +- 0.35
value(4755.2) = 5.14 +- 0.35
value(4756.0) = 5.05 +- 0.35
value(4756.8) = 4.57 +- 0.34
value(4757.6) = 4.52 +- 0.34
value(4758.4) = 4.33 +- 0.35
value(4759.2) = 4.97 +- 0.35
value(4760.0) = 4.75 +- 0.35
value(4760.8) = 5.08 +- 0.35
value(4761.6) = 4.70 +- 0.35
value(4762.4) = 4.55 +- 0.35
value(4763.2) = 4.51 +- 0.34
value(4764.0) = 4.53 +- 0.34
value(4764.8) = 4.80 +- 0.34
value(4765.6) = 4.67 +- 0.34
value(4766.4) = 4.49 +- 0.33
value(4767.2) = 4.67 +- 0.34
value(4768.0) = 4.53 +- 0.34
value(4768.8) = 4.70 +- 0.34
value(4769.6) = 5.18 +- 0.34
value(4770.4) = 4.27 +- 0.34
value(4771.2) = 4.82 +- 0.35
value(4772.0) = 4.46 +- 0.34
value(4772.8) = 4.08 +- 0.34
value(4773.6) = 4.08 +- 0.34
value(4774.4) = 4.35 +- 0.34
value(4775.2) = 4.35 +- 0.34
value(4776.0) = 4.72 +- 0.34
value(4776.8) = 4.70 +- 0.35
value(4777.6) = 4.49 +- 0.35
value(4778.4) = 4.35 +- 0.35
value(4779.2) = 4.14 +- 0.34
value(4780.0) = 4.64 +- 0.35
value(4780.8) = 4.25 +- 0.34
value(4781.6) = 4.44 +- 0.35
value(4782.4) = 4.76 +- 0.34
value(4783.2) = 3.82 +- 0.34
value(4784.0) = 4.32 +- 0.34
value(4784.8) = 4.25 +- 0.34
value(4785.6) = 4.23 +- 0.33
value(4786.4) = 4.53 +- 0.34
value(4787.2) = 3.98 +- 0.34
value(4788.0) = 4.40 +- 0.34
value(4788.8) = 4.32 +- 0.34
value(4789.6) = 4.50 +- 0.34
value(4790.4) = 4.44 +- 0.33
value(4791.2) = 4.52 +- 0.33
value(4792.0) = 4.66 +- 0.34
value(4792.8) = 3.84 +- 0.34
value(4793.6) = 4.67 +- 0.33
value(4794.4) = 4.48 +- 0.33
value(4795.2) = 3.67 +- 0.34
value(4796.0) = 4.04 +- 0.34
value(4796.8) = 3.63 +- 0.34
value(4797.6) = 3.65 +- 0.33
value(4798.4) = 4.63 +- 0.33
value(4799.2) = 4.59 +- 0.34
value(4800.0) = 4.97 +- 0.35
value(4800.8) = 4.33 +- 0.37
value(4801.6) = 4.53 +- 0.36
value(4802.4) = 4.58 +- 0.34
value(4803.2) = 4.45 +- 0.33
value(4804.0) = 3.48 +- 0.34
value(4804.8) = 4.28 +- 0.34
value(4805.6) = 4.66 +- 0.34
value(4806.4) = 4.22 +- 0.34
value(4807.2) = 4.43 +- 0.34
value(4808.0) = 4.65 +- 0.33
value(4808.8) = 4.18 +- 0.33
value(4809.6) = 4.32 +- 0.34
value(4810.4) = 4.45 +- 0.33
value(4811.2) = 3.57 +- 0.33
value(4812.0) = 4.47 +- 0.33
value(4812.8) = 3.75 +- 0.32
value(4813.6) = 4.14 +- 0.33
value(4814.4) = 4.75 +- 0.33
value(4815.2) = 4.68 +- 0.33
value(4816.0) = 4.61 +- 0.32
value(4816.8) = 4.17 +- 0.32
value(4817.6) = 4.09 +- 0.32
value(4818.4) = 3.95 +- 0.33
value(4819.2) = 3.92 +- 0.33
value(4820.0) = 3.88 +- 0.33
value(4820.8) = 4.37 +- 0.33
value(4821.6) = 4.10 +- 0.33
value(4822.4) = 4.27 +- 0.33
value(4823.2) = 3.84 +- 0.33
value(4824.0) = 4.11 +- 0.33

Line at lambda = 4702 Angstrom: C III] 1909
